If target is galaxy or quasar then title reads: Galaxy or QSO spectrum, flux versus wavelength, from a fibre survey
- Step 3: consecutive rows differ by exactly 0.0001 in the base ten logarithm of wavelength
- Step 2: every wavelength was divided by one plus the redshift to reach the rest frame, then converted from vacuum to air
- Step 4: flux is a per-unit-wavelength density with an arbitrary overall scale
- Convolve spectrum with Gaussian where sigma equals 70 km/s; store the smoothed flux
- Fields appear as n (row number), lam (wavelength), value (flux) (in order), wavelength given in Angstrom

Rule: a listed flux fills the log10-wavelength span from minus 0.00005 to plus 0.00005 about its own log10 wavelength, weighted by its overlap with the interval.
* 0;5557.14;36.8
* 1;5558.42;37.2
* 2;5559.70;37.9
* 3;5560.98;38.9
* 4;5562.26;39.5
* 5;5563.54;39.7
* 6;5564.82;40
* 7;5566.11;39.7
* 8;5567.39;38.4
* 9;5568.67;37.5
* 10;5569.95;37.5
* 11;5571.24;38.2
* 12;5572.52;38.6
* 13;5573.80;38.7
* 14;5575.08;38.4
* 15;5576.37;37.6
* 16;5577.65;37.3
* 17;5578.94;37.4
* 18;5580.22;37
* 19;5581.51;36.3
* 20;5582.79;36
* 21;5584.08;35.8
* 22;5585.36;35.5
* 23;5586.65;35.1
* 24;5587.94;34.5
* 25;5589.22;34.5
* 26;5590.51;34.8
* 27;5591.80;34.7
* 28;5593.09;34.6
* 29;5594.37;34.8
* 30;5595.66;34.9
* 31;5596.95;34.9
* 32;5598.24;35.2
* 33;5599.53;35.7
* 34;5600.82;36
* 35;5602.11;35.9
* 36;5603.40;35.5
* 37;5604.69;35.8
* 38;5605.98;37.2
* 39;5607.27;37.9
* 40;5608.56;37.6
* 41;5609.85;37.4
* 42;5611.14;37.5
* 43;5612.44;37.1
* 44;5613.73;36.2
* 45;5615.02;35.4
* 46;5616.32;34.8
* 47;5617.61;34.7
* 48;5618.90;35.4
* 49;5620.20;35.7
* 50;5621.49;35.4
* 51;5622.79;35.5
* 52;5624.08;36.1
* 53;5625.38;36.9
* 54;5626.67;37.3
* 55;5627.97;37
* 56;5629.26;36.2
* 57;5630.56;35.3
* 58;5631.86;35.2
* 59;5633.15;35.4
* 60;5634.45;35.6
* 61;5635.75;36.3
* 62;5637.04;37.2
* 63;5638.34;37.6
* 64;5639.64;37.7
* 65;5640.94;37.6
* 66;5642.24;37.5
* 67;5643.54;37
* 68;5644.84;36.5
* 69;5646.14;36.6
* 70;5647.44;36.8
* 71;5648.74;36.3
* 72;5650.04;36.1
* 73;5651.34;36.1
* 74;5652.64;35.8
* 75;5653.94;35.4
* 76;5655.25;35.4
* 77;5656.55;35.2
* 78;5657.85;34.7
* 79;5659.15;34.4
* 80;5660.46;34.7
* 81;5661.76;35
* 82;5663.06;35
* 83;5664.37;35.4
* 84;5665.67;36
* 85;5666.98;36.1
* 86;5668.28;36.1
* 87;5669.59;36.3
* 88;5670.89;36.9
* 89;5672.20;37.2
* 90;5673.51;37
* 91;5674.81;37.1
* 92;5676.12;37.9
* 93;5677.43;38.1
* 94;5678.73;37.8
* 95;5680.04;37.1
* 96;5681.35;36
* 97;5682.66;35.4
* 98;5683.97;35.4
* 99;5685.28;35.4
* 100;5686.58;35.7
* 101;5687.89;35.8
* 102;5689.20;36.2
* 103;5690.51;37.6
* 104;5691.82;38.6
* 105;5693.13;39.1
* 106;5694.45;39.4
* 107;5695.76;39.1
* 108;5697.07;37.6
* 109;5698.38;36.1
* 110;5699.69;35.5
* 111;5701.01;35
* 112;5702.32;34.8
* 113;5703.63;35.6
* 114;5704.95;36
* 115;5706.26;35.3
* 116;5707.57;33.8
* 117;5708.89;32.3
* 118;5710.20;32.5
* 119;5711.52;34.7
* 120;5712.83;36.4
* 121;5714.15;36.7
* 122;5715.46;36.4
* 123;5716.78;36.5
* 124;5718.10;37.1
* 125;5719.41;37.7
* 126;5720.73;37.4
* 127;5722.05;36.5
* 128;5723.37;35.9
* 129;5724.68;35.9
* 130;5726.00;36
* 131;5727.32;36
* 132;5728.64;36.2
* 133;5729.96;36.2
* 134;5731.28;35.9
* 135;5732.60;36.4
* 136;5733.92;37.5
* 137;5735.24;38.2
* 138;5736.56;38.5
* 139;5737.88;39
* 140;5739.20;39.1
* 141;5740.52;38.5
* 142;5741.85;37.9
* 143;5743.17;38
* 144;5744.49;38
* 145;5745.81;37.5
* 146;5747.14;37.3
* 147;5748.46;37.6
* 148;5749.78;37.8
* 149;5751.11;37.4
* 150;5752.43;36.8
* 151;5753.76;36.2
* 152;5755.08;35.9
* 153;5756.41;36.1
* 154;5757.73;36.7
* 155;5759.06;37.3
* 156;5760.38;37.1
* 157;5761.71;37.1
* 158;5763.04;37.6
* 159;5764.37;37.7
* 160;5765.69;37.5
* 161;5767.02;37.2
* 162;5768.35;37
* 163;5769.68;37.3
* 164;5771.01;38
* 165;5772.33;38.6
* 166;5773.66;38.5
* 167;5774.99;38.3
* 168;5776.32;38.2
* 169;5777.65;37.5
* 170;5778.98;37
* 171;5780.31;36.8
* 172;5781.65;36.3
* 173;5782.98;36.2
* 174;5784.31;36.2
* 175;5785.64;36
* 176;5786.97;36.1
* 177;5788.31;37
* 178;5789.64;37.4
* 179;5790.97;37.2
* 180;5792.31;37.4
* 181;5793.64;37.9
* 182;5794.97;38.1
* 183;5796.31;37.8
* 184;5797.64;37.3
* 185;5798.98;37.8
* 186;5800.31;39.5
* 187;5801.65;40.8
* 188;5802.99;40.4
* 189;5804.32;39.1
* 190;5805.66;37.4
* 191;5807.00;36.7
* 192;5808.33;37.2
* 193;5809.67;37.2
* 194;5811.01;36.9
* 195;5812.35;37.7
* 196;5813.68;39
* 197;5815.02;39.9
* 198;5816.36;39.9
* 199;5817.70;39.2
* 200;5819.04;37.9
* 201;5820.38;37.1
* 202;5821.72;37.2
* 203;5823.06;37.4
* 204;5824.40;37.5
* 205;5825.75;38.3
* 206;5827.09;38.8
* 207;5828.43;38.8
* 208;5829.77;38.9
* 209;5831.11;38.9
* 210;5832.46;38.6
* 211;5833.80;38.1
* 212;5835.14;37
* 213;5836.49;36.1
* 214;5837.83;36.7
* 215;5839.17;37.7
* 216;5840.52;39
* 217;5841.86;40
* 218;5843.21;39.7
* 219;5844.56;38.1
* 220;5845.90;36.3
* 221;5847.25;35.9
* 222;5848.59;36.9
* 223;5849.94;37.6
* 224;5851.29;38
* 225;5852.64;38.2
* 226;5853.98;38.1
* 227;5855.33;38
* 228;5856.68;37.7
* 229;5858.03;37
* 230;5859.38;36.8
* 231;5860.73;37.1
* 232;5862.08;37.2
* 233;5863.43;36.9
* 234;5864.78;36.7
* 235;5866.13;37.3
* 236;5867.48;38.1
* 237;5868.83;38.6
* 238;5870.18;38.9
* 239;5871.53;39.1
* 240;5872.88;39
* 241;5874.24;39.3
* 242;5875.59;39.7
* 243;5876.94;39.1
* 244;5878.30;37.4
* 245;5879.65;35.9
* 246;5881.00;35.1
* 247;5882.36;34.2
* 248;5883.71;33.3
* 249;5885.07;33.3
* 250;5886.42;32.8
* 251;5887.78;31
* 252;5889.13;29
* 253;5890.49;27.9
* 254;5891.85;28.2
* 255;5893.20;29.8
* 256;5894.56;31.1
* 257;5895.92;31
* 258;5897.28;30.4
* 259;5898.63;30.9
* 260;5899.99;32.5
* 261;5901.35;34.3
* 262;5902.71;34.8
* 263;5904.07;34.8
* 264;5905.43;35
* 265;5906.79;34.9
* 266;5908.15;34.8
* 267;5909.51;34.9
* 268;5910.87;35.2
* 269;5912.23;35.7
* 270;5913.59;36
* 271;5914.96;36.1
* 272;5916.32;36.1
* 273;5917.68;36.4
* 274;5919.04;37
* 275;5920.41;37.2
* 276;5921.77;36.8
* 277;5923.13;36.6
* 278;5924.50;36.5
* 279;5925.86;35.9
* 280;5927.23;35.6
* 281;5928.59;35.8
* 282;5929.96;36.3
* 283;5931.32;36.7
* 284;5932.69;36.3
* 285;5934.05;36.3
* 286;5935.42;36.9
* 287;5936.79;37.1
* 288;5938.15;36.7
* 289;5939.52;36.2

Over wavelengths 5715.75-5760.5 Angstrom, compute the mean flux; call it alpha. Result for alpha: 37.1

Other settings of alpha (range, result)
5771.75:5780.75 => 37.9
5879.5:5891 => 32.4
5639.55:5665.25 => 35.9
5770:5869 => 37.8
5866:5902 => 34.3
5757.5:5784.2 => 37.4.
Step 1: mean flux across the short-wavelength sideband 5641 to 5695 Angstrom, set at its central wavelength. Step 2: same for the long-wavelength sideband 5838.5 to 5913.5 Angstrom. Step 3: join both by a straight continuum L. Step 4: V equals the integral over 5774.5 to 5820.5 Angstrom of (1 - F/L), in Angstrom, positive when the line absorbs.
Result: -2.4 Angstrom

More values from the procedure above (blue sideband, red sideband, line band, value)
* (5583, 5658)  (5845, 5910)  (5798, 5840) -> -3.21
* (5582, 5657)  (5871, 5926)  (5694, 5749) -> -1.74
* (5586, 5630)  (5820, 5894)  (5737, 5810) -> -2.31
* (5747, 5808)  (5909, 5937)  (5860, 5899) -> 1.94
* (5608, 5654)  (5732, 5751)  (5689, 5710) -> 0.58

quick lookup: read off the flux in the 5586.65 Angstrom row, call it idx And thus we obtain 35.1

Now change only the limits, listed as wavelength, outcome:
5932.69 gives 36.3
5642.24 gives 37.5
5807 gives 36.7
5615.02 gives 35.4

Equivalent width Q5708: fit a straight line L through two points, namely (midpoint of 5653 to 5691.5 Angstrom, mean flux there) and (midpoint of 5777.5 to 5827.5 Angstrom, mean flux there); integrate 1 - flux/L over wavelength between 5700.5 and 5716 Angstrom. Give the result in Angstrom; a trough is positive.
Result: 0.7 Angstrom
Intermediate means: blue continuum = 36.1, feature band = 35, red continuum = 37.8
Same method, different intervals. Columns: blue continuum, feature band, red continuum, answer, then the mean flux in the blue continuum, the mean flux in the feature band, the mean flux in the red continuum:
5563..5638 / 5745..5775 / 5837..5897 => -0.9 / 36.4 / 37.3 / 36.1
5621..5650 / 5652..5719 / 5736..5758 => 1.6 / 36.5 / 36.1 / 37.6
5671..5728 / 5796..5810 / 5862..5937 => -1.0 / 36.4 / 38.3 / 35.2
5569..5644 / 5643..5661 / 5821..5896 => 0.3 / 36.3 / 35.8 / 36.5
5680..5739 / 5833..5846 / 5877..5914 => -1.4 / 36.4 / 38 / 33.2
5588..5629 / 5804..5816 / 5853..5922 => -0.8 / 35.9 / 37.9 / 35.3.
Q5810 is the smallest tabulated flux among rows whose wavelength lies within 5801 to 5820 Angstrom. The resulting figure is 36.7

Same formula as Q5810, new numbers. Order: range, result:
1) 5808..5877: 35.9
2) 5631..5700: 34.4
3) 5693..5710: 32.3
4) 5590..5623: 34.6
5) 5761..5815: 36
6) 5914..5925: 36.1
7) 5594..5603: 34.8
